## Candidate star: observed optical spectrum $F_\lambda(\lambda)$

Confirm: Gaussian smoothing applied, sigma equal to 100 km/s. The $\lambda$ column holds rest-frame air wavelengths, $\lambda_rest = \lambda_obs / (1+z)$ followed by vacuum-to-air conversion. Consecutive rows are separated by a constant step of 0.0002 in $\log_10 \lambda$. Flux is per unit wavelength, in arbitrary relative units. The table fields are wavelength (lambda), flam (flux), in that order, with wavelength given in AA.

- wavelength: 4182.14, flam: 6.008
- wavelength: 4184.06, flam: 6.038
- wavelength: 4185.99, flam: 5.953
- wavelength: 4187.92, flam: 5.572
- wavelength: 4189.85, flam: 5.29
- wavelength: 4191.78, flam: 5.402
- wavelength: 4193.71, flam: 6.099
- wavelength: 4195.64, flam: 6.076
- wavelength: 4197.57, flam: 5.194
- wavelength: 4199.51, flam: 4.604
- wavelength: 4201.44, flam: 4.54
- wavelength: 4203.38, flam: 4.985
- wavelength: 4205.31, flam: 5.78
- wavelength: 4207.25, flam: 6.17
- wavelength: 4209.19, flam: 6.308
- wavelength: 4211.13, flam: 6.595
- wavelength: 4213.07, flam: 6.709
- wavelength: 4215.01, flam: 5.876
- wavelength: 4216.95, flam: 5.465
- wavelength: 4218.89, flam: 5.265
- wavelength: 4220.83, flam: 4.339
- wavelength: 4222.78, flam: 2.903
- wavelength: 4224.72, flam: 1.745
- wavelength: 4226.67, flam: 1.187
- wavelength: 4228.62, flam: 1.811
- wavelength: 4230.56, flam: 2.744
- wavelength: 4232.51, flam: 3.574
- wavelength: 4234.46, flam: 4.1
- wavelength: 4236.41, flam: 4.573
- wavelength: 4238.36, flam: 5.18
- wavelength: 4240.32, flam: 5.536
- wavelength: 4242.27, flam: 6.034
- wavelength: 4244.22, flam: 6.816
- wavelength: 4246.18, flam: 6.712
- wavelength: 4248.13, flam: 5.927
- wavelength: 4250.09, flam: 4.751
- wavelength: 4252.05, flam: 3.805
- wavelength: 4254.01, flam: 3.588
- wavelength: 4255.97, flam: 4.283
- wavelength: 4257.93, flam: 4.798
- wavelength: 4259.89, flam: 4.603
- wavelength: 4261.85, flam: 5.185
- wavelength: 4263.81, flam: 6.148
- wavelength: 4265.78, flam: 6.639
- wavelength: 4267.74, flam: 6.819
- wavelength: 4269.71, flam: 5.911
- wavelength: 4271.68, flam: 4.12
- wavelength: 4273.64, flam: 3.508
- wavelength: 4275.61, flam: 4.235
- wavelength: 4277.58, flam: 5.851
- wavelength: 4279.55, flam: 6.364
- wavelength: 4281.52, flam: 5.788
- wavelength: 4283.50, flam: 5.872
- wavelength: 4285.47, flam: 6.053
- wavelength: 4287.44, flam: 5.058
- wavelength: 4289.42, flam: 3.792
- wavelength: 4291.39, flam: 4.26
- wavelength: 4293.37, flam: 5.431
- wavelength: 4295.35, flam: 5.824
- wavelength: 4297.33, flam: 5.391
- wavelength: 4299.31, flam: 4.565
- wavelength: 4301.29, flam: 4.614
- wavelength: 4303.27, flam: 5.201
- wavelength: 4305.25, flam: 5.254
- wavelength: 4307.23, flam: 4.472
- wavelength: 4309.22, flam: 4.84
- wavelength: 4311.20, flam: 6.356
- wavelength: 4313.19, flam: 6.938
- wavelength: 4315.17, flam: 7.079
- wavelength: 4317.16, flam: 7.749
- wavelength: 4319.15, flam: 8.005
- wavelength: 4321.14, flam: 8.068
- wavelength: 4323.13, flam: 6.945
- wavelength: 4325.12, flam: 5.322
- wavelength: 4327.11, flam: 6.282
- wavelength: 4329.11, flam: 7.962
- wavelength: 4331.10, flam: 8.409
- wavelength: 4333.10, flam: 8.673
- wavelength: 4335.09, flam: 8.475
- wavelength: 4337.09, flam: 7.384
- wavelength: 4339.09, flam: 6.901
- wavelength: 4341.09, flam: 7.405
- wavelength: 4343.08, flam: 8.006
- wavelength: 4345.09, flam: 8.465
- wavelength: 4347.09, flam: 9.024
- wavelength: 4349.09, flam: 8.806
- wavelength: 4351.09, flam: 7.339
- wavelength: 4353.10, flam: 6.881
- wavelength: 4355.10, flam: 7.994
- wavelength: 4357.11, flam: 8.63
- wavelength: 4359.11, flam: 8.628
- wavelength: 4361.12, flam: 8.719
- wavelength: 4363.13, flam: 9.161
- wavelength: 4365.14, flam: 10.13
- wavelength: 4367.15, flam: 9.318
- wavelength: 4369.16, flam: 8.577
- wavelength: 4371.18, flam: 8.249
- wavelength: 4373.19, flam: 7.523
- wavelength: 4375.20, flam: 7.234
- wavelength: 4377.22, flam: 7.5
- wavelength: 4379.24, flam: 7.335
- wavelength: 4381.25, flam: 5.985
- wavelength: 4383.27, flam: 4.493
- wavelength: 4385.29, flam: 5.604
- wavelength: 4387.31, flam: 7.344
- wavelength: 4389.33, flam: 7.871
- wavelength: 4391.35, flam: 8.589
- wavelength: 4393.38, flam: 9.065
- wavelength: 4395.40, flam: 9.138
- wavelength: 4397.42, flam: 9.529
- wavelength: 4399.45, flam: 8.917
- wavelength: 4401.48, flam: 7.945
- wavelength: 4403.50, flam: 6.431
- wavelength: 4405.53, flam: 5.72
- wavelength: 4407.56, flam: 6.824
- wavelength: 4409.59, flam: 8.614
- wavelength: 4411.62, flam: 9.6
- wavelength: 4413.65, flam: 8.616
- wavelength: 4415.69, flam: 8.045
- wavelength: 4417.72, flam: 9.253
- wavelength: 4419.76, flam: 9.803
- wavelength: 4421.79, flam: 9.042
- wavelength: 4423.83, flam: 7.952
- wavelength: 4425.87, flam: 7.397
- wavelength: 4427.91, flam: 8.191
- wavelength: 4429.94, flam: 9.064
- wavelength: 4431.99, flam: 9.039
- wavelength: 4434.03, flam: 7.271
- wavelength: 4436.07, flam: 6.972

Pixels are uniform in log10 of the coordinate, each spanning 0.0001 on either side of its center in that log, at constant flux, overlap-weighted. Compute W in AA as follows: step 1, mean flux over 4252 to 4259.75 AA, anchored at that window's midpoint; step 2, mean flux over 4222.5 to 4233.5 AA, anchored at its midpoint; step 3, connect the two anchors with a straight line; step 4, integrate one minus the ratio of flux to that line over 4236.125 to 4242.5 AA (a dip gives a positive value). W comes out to -4.7 AA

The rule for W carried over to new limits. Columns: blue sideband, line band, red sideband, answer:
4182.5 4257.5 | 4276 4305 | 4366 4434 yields 4.1 AA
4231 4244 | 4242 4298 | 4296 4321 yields 0.6 AA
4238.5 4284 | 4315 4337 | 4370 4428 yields -3.5 AA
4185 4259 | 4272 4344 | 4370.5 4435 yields 2.4 AA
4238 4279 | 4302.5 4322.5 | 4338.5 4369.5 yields 1.8 AA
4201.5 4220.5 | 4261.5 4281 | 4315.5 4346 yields 3.5 AA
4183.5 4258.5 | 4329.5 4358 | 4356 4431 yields -3.3 AA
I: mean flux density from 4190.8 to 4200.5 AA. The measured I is 5.47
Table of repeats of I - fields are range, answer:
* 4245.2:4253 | 5.3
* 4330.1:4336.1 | 8.52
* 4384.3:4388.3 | 6.47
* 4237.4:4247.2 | 6.06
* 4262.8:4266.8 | 6.39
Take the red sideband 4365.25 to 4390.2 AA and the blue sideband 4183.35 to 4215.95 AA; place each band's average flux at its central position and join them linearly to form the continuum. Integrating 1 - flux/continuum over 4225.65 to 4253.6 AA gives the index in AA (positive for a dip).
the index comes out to 7.50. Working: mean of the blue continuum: 5.71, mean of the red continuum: 7.35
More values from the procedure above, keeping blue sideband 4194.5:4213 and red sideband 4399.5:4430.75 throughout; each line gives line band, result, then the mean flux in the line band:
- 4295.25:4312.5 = 4.2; 5.17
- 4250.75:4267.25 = 3.6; 4.94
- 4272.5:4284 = 2.3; 5.23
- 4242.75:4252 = 0.5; 5.82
